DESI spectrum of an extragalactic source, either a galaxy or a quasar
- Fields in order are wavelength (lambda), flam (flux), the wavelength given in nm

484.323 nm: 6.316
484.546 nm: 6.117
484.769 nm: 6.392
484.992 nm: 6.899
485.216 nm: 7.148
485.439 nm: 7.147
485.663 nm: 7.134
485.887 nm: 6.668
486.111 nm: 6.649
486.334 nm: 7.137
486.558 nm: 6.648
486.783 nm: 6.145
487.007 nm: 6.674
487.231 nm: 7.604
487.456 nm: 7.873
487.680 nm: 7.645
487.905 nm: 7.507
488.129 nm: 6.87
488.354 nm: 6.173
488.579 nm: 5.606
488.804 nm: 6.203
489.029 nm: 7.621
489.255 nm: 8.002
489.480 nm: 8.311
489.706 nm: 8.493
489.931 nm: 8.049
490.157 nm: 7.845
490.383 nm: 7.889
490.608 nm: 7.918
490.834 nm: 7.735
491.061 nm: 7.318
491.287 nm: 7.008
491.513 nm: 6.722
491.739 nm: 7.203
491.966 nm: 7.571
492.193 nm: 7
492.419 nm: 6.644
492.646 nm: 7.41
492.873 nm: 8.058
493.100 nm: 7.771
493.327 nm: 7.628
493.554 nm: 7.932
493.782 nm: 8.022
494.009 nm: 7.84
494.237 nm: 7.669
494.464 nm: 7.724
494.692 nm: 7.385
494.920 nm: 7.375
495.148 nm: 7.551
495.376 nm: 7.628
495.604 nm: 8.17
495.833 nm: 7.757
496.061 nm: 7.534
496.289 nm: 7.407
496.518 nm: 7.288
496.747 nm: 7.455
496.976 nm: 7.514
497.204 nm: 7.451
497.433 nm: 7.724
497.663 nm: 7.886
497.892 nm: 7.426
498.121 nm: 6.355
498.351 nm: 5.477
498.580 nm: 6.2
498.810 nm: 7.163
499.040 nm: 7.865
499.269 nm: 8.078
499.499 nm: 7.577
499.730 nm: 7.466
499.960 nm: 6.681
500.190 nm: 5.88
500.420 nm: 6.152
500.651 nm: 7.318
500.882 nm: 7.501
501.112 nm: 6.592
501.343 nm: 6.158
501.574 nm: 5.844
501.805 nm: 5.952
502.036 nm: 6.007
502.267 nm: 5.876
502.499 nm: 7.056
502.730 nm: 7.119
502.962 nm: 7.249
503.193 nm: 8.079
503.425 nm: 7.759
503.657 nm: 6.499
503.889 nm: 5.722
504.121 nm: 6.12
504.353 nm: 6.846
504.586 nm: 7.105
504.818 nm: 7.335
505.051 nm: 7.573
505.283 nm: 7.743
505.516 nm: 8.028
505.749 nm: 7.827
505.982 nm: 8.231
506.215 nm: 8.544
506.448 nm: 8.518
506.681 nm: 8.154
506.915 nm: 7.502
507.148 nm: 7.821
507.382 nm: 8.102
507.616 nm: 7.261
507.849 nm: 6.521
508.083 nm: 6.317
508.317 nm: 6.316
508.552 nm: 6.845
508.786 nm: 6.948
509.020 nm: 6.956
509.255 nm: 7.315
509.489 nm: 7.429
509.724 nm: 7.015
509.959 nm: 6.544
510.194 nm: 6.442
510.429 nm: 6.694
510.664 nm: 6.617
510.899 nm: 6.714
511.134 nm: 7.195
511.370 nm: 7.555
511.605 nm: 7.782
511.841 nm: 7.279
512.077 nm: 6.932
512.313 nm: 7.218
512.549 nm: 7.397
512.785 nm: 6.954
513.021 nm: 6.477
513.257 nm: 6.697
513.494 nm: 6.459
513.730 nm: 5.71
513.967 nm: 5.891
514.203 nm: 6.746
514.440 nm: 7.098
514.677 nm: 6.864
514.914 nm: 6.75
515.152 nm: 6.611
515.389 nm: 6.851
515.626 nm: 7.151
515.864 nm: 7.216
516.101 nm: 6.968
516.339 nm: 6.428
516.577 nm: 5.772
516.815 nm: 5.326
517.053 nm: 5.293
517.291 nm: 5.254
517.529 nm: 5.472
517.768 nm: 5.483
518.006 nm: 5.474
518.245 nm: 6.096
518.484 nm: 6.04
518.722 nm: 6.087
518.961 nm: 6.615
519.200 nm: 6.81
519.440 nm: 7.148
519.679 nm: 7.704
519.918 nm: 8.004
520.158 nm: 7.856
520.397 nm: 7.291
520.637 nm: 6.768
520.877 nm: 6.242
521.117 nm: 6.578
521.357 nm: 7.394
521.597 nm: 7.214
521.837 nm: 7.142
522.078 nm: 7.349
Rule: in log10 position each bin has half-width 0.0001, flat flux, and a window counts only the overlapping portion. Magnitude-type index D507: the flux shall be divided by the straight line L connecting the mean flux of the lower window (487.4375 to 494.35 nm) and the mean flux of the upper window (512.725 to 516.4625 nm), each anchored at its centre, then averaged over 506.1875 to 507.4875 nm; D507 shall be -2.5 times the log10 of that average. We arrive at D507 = -0.17 mag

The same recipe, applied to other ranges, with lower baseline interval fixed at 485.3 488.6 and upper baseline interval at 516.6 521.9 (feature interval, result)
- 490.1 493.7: -0.092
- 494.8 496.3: -0.124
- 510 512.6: -0.071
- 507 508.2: -0.088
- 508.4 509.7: -0.069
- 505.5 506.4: -0.223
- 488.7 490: -0.130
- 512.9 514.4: 0.033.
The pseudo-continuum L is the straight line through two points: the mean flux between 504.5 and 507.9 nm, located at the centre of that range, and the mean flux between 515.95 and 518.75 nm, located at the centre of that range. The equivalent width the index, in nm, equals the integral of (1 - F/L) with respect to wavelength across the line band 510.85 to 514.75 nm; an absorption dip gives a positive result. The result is -0.15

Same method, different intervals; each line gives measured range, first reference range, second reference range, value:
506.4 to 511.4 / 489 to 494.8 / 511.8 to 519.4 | -0.25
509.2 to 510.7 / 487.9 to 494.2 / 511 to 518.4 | -0.03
